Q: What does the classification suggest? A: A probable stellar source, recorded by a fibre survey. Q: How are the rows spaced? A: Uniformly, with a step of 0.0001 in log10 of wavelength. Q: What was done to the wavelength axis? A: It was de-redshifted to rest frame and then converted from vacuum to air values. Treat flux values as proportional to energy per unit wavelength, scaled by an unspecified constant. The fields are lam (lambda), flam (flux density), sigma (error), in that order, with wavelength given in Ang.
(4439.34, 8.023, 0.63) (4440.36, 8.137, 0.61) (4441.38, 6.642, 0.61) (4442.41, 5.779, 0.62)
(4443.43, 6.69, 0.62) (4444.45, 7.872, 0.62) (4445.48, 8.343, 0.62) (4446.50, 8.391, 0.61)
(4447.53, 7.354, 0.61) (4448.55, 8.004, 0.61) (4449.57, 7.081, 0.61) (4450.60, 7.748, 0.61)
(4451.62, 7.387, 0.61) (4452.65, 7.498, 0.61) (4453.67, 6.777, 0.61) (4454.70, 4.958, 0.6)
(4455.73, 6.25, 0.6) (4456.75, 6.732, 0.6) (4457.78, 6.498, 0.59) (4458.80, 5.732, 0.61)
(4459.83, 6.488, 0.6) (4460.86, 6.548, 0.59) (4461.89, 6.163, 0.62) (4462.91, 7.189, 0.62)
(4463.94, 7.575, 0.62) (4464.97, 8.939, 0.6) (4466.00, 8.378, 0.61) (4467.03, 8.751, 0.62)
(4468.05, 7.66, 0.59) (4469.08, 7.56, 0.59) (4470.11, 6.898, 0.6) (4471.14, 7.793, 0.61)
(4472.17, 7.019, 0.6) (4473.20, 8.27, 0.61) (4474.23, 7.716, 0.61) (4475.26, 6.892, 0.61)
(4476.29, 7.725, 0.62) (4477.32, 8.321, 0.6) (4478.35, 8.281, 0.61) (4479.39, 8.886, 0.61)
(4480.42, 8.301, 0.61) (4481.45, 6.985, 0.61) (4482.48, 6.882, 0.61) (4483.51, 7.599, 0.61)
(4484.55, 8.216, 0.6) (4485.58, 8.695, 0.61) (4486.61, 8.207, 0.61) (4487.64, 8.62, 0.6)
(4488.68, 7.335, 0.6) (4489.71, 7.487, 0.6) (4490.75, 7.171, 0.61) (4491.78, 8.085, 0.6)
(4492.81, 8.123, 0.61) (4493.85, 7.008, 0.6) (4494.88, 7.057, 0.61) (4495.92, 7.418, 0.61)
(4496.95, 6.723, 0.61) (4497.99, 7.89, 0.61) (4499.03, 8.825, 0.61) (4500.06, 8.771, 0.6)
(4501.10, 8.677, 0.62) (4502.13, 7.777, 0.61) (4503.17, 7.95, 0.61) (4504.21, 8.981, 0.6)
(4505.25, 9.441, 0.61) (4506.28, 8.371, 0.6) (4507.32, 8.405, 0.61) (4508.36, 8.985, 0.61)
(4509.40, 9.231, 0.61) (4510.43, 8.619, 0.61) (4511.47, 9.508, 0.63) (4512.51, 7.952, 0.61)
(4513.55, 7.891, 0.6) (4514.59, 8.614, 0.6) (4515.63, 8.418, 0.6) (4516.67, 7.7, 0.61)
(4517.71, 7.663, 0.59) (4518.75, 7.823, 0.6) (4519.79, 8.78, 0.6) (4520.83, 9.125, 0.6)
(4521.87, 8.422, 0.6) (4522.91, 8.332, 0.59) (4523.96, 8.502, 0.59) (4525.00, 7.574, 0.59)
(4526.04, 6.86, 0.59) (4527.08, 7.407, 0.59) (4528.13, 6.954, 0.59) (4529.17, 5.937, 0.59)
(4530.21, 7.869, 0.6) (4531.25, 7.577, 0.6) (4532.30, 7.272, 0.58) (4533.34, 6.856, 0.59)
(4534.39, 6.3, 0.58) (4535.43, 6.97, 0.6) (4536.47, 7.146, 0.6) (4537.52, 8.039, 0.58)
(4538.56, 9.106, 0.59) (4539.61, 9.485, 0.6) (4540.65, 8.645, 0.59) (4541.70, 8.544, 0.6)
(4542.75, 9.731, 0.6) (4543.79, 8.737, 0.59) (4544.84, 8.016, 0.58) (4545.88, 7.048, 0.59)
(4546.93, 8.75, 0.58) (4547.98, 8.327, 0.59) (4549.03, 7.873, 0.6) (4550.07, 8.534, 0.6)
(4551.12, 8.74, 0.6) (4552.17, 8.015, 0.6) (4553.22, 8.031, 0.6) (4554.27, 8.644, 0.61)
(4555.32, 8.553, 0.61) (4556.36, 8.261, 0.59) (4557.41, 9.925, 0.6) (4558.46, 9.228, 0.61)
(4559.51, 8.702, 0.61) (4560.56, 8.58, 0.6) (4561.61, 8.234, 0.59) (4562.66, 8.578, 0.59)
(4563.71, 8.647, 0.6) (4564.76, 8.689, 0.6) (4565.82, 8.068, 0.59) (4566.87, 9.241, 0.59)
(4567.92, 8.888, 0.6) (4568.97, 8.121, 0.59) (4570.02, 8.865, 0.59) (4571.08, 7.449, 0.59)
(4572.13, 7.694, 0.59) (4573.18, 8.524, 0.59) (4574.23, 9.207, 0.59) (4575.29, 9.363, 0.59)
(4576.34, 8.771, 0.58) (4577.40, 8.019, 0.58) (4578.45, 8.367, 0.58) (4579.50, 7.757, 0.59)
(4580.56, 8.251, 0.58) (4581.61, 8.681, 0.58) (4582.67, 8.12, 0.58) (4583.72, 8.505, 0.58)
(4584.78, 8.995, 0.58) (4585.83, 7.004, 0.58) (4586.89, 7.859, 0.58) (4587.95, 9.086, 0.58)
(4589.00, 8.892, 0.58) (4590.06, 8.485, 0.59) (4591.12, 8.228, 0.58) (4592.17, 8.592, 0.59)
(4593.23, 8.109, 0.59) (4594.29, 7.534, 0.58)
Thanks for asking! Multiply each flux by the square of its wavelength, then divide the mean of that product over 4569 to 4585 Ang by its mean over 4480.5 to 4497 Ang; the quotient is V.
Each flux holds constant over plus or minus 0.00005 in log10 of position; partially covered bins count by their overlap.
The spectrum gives 1.14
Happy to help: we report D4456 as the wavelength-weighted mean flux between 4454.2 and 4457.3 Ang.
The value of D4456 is 5.99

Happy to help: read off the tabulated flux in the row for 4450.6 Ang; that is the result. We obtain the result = 7.748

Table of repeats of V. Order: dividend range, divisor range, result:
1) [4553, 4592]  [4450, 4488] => 1.19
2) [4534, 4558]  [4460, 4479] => 1.13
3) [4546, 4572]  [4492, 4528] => 1.06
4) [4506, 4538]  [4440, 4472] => 1.13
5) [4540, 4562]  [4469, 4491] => 1.13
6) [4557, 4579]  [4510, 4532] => 1.10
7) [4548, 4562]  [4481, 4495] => 1.15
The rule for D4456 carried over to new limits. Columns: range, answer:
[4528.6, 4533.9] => 7.1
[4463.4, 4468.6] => 8.25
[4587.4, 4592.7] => 8.66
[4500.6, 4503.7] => 8.13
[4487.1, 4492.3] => 7.75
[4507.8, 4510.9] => 8.96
